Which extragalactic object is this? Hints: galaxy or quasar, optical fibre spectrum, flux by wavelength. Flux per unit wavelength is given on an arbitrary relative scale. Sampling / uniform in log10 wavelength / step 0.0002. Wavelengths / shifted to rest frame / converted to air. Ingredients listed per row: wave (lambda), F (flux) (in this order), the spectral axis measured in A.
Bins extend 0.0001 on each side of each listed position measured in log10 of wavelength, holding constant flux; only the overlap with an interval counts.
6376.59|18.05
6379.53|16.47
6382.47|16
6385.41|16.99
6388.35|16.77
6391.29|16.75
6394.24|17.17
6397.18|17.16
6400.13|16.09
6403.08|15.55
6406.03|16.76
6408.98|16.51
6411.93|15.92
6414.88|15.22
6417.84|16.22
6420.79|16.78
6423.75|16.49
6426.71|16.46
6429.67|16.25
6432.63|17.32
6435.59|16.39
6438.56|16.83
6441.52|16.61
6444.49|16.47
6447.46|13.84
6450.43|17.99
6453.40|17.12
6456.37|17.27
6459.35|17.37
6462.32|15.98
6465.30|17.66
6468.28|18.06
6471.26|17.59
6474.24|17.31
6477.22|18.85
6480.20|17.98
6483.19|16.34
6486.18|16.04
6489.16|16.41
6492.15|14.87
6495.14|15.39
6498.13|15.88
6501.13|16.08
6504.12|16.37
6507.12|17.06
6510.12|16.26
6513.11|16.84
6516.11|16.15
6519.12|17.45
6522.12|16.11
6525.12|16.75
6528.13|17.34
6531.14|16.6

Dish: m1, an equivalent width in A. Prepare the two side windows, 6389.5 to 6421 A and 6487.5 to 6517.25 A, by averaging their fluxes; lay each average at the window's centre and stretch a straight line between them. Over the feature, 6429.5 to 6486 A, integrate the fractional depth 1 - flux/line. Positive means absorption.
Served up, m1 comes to -2.7 A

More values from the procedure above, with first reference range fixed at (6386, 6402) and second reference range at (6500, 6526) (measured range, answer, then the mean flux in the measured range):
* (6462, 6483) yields -1.3 A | 17.6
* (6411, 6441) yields 0.6 A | 16.4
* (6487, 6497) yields 0.6 A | 15.6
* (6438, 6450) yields 0.5 A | 16.1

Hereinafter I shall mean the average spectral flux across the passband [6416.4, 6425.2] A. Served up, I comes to 16.5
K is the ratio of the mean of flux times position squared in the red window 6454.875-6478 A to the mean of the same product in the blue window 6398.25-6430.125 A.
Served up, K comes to 1.10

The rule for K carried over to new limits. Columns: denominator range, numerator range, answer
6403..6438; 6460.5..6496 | 1.05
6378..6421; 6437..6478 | 1.06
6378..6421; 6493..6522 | 1.03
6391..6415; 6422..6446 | 1.02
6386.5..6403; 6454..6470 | 1.06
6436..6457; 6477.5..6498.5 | 1.00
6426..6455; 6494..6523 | 1.01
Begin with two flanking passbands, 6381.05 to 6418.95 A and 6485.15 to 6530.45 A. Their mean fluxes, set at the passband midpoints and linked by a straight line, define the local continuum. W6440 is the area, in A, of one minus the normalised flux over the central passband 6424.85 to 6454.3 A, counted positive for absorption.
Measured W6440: -0.3 A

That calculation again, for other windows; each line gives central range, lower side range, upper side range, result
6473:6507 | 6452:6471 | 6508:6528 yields 0.9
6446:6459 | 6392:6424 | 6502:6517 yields -0.2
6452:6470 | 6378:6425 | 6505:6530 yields -0.7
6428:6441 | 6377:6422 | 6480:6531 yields -0.2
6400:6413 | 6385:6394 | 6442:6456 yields 0.4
